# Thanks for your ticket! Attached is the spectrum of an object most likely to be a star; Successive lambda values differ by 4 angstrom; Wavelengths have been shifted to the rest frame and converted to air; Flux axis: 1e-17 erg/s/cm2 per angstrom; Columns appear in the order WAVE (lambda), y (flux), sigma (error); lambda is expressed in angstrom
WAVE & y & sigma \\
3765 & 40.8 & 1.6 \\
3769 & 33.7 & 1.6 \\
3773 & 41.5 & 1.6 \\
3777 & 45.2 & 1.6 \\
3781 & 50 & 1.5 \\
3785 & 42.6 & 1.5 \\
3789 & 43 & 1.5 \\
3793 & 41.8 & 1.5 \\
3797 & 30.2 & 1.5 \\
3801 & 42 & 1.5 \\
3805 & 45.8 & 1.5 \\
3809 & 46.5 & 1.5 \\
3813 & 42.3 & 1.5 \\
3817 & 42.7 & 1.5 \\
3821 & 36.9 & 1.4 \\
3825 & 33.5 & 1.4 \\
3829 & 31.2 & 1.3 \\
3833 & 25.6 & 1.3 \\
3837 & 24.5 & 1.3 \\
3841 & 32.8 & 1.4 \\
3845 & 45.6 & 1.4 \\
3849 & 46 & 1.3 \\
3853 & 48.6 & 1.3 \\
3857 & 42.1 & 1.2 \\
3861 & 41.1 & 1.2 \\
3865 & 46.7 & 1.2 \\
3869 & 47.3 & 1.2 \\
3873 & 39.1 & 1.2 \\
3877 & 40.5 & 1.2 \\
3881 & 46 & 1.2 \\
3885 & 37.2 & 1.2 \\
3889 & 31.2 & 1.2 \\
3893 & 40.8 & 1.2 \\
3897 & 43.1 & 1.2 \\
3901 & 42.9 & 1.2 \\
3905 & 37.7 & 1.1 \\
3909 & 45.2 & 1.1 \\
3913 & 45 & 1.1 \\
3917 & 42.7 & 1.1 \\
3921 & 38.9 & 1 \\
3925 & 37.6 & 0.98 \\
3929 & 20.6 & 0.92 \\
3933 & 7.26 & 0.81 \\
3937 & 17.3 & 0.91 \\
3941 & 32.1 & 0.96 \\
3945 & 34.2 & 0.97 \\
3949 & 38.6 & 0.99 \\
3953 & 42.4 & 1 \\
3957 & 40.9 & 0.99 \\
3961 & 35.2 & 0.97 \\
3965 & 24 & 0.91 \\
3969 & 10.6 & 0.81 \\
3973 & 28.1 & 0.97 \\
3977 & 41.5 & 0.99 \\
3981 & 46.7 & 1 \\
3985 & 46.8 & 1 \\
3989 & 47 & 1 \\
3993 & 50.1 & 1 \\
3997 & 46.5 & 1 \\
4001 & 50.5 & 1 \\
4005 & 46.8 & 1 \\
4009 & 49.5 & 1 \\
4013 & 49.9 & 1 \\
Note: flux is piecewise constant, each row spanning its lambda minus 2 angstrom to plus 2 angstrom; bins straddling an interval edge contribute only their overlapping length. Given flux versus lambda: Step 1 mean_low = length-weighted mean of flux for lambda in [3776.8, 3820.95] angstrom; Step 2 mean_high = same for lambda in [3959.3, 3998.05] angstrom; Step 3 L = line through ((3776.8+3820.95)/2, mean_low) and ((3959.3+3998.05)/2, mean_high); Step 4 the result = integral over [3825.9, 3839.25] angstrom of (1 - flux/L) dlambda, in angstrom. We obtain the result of 4.5 angstrom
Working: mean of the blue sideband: 42.6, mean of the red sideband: 37.5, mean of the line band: 27.7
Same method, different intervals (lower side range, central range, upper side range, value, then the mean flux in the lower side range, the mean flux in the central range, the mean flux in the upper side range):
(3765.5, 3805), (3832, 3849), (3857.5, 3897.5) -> 2.9 angstrom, 41.3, 34.1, 41.3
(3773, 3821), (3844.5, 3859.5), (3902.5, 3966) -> -2.4 angstrom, 42.6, 45.4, 34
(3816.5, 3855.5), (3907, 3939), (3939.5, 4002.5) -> 5.0 angstrom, 36.6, 31.8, 38.4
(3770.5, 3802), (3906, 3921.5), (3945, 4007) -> -1.0 angstrom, 41.9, 43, 39.5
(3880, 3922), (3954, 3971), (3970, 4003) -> 5.7 angstrom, 40.9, 28.5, 43.6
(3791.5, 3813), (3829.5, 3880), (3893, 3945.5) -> -2.3 angstrom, 41.3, 39.8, 34.4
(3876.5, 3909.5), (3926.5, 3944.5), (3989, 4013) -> 9.3 angstrom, 40.3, 21.1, 48.6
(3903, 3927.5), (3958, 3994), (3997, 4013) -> 7.7 angstrom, 40.8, 36.4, 48.8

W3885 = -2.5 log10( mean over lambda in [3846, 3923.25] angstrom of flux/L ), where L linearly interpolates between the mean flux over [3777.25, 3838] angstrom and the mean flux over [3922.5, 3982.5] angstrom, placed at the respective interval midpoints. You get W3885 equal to -0.222 mag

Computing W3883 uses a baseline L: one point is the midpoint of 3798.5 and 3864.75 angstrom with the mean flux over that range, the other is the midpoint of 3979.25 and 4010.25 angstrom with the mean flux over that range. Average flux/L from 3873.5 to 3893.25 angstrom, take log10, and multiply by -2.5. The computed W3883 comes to 0.08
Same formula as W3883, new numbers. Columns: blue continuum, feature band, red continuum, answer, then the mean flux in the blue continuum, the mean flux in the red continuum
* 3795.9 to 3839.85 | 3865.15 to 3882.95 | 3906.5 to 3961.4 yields -0.23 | 36.5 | 34.1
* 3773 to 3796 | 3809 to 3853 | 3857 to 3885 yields 0.16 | 43.6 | 42.9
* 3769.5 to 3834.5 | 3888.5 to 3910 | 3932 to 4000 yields -0.09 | 40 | 35.3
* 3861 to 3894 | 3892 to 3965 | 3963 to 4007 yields 0.15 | 41.1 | 39.9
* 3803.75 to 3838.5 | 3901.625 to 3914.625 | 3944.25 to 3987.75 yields -0.18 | 36.5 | 35.6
